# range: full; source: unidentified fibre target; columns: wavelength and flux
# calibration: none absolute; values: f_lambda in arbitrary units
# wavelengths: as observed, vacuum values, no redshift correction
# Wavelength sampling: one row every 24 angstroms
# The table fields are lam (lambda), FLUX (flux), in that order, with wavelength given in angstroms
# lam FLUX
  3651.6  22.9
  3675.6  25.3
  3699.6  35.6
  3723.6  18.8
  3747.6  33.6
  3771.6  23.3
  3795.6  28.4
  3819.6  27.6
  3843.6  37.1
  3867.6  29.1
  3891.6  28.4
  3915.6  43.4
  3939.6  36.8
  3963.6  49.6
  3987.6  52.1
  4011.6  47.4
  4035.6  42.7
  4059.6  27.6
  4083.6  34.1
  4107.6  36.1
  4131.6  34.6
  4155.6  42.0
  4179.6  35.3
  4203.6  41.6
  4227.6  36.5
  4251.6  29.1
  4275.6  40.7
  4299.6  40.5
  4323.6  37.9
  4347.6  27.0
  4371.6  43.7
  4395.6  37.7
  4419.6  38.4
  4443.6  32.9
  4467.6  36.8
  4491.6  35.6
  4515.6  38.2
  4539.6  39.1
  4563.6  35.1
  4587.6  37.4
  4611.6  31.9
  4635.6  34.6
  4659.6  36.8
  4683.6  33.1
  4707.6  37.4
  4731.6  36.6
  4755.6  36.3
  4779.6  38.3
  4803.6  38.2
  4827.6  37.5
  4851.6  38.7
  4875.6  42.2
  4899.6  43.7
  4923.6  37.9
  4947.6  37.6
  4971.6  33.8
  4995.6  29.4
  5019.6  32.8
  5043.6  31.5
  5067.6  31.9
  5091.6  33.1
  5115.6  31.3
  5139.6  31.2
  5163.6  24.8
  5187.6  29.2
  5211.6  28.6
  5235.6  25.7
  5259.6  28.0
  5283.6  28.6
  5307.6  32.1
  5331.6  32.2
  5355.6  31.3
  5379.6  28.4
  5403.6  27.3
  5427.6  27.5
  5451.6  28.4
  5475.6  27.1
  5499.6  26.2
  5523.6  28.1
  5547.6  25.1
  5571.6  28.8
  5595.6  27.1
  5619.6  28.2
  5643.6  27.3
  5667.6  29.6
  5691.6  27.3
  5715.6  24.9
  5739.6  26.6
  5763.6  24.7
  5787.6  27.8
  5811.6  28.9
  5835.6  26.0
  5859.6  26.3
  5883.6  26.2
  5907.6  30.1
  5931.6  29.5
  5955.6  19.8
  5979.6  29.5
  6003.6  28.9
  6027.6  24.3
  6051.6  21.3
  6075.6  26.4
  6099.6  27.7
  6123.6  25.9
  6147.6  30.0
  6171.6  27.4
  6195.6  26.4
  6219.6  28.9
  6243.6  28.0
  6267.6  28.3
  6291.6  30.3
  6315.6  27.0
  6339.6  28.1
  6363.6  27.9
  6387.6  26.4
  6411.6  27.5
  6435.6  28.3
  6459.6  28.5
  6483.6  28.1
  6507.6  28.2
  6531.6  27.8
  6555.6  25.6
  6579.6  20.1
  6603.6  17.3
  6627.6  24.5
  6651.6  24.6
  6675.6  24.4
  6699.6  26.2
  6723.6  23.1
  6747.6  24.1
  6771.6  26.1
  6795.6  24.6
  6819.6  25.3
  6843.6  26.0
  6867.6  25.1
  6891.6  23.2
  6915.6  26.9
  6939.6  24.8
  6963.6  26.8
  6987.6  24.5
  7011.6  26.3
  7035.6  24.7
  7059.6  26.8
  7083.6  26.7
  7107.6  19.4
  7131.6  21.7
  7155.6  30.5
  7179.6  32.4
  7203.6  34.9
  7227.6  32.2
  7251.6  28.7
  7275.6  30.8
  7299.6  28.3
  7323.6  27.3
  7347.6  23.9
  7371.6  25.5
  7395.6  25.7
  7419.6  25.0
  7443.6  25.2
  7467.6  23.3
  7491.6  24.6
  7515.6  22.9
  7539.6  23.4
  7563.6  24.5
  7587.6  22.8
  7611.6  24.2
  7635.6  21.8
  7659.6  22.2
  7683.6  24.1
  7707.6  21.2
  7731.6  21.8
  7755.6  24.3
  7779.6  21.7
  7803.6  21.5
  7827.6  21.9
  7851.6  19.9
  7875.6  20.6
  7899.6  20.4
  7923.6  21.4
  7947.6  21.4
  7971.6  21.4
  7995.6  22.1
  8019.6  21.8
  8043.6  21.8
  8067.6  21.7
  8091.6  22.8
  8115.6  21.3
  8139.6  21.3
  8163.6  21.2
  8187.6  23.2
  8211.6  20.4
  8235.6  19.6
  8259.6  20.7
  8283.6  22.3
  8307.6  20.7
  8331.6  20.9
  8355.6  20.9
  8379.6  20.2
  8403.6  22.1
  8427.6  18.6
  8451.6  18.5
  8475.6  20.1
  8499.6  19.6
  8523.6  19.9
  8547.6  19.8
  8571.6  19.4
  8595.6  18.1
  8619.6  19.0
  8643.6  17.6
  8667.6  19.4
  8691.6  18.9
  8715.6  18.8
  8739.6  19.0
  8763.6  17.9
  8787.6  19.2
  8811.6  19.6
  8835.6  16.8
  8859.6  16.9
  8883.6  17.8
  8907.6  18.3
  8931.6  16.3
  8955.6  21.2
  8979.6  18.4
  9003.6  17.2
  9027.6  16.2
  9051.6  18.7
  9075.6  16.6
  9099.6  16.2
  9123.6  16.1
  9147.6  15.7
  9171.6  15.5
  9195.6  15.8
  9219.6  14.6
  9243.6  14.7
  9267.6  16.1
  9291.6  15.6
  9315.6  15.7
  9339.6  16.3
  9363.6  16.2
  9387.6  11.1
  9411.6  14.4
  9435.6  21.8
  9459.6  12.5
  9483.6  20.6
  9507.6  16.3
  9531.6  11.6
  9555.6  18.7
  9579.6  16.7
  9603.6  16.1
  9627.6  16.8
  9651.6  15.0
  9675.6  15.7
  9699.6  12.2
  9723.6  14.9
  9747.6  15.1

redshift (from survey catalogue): 1.575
